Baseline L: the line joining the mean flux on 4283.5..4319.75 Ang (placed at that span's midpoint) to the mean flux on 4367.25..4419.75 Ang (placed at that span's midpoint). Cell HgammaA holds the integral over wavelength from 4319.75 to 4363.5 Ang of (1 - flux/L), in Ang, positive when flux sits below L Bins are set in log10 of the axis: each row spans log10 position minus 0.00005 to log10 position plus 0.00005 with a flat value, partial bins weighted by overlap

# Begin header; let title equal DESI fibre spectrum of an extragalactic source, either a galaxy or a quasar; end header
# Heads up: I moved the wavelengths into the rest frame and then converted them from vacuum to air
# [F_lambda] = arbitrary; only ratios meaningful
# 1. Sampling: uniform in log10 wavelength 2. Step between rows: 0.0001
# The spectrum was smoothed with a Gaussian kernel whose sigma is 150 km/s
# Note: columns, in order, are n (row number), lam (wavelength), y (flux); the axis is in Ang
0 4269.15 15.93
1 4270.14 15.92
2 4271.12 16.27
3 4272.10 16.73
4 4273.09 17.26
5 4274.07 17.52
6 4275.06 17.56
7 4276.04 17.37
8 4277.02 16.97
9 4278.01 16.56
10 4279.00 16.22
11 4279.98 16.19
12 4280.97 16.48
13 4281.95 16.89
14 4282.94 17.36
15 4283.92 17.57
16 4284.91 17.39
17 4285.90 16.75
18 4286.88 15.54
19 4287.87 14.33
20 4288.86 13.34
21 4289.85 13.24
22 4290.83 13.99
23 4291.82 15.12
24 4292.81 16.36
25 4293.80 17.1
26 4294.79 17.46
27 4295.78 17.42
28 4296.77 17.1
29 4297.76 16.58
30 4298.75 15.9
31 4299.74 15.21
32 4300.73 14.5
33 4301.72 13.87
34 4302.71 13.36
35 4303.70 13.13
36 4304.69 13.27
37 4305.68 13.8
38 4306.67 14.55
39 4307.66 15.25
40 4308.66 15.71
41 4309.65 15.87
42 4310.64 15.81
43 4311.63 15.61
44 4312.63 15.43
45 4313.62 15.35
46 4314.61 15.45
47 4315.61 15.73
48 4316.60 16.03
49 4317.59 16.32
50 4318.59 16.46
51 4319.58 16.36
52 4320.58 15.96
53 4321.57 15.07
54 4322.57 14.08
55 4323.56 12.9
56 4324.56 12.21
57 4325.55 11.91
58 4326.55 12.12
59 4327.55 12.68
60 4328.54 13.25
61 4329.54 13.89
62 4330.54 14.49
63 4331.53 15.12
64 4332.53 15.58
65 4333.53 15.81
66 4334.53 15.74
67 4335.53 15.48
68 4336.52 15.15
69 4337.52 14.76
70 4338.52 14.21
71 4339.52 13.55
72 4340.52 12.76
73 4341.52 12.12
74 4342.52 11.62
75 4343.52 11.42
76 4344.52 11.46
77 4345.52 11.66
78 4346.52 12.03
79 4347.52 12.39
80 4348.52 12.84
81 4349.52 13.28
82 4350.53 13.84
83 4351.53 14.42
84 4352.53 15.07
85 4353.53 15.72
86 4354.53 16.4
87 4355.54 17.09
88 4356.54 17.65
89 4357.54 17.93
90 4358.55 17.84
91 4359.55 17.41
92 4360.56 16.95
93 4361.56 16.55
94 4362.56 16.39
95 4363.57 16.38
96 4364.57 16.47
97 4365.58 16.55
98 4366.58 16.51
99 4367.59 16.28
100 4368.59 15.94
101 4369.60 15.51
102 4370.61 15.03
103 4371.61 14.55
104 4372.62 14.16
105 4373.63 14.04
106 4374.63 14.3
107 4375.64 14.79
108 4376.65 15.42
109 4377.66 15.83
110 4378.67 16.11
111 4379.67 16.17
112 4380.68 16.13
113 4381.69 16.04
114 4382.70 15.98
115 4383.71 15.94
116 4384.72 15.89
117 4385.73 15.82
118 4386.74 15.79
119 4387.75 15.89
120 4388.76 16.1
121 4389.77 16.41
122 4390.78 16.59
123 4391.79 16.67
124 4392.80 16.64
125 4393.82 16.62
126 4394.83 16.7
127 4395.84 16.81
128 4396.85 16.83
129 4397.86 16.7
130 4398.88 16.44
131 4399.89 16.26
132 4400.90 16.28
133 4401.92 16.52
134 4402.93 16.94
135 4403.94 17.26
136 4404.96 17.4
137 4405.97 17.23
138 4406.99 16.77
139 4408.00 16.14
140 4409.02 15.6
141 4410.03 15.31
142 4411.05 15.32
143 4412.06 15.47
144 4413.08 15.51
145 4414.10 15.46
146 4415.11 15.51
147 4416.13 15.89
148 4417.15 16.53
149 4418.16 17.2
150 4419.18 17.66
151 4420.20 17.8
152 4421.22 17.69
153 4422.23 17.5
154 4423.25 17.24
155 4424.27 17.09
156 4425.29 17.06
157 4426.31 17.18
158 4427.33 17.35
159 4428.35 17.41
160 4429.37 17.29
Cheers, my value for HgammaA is 3.59 Ang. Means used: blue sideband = 15.5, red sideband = 16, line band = 14.4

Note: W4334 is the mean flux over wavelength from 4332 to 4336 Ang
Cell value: 15.6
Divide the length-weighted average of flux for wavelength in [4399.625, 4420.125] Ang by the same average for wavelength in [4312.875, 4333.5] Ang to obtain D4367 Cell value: 1.12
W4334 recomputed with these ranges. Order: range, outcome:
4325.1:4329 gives 12.5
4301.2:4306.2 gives 13.5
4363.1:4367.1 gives 16.5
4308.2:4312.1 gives 15.8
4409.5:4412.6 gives 15.4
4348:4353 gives 13.9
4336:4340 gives 14.4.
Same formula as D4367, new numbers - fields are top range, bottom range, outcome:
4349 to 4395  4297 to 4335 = 1.08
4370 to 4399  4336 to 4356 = 1.17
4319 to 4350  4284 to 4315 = 0.89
